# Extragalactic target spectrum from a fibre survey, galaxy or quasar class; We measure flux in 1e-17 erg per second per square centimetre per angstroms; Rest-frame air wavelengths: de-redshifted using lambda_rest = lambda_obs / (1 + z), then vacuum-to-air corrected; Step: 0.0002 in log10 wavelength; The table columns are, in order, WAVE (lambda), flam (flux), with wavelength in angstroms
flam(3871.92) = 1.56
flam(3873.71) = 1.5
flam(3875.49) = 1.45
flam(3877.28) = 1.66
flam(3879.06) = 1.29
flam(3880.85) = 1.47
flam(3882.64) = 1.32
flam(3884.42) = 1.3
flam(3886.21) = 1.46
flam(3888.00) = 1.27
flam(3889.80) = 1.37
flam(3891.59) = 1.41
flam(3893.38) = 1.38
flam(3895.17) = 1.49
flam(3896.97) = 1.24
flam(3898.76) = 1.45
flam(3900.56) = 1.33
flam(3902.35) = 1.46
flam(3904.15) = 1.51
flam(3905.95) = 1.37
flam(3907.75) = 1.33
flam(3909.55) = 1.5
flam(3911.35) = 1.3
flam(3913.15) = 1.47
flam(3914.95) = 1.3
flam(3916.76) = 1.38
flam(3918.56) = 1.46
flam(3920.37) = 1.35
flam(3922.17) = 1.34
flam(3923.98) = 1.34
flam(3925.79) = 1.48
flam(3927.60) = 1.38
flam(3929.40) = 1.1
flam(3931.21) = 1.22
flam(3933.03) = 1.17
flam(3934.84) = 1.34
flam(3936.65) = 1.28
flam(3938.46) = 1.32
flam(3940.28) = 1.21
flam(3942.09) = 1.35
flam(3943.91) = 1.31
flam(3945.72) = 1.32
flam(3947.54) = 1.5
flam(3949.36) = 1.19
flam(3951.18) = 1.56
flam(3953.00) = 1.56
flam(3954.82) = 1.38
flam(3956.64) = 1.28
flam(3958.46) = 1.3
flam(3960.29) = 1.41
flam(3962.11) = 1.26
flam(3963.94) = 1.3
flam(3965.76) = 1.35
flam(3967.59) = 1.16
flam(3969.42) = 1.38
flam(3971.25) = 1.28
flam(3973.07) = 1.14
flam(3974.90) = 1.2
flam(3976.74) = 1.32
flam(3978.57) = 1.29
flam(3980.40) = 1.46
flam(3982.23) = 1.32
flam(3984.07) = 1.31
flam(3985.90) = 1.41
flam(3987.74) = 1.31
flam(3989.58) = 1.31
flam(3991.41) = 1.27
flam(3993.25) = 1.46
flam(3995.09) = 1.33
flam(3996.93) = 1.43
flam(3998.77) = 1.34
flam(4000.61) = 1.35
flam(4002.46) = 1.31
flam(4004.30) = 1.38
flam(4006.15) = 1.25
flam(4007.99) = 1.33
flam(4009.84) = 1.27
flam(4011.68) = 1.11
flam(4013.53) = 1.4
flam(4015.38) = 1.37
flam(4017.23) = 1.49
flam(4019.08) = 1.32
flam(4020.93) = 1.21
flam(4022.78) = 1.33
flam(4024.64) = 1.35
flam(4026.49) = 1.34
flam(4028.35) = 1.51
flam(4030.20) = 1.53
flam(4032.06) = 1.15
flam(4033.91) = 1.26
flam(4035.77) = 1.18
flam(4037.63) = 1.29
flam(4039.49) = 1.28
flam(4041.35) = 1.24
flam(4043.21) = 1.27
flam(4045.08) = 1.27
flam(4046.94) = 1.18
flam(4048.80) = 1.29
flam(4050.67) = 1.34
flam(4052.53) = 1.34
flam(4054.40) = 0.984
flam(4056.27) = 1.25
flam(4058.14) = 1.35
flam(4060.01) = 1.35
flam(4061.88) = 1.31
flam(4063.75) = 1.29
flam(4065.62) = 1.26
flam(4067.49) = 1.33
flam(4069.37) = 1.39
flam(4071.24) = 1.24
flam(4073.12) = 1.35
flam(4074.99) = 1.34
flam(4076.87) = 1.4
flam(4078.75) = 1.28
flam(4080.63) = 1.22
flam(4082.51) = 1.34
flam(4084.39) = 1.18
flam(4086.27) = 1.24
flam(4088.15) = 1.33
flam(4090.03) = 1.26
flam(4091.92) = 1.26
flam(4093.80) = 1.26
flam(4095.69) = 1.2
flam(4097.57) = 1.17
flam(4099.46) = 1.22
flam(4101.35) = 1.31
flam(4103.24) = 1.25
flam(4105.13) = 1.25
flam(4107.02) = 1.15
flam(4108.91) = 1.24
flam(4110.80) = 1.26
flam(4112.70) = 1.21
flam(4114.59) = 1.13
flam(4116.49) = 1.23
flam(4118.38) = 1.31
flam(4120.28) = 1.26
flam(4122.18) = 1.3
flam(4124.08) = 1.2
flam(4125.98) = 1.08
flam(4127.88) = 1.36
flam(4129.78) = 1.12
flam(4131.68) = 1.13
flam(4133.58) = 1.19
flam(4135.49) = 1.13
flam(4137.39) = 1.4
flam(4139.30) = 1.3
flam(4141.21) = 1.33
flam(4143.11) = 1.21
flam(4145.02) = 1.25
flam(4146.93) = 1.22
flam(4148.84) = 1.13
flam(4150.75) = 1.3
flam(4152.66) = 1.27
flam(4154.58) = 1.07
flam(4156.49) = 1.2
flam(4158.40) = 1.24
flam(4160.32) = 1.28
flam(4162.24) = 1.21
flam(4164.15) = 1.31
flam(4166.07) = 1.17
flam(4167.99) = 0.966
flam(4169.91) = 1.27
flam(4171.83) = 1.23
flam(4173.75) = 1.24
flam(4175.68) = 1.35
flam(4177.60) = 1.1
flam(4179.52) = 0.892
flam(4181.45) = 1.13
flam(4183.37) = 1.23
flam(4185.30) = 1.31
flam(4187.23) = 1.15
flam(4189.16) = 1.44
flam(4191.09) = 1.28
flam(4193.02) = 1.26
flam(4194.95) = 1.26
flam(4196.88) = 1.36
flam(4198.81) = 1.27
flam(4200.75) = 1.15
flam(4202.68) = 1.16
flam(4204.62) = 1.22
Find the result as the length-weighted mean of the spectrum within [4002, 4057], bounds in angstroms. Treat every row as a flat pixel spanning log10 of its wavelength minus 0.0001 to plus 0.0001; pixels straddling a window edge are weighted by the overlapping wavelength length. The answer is 1.29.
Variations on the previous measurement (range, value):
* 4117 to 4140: 1.23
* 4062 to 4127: 1.26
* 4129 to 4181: 1.2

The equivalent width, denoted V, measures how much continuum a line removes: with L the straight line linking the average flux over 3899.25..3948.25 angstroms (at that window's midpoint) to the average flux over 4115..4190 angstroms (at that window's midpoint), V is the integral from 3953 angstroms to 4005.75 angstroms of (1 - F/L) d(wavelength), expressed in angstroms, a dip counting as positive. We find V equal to -0.4 angstroms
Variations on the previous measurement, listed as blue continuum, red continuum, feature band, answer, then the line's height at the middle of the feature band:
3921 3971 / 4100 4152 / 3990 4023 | -0.9 angstroms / 1.29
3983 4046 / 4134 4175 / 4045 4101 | 0.3 angstroms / 1.28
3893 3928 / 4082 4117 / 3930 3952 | 0.9 angstroms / 1.37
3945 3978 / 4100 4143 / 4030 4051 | 0.3 angstroms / 1.28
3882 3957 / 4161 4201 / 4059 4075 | -0.4 angstroms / 1.28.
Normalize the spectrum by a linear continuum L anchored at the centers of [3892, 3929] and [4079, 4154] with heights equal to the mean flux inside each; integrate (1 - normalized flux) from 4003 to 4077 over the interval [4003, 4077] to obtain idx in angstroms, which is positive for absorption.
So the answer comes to -0.5 angstroms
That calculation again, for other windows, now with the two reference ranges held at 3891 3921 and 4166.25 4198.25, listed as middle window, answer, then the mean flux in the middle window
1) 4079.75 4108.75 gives 0.71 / 1.24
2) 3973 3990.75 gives 0.43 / 1.31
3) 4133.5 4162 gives 0.08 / 1.24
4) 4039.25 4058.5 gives 0.78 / 1.25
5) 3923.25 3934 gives 0.78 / 1.28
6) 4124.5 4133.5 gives 0.54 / 1.18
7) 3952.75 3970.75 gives 0.42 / 1.33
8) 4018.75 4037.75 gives 0.00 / 1.32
